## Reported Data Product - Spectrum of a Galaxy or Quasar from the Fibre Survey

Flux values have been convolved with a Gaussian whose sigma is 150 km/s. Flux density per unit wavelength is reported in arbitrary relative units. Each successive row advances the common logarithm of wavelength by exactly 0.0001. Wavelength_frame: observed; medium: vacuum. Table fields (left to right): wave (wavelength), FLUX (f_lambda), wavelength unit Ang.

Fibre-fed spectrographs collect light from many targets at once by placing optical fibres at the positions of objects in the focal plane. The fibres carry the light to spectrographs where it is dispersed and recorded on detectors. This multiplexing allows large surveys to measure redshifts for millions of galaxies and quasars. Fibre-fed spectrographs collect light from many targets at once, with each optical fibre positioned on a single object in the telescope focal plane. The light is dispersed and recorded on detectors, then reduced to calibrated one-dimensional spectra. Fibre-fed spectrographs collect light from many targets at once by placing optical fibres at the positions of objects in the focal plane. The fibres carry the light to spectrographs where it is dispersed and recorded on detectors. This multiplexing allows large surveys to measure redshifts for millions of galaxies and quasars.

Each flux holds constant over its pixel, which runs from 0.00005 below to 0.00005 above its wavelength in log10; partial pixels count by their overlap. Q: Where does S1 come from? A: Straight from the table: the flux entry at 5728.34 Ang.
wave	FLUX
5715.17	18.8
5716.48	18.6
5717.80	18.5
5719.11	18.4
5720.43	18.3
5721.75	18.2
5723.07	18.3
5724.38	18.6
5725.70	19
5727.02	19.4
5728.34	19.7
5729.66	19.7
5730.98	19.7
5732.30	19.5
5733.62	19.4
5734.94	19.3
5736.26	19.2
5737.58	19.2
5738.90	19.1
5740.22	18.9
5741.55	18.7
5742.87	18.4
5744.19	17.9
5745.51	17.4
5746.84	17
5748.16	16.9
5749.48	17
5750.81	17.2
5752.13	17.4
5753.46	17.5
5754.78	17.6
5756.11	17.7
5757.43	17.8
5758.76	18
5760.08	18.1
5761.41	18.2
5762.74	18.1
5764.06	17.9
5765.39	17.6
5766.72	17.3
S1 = 19.7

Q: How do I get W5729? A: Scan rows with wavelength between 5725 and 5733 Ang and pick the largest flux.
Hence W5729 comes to 19.7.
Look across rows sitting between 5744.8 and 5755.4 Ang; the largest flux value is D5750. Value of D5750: 17.6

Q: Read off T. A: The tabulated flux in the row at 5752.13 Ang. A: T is 17.4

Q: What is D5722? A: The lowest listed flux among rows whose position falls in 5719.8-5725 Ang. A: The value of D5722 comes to 18.2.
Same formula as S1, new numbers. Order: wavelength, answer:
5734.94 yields 19.3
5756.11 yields 17.7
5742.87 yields 18.4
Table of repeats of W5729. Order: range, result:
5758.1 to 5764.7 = 18.2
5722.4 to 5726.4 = 19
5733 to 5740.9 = 19.4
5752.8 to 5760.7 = 18.1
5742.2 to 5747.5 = 18.4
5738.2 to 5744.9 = 19.1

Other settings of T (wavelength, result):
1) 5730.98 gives 19.7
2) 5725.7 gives 19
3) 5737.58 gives 19.2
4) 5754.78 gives 17.6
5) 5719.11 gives 18.4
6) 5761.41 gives 18.2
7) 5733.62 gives 19.4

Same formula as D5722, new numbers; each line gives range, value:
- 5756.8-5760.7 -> 17.8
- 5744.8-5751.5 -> 16.9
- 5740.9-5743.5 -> 18.4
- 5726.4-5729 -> 19.4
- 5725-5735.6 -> 19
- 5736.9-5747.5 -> 17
